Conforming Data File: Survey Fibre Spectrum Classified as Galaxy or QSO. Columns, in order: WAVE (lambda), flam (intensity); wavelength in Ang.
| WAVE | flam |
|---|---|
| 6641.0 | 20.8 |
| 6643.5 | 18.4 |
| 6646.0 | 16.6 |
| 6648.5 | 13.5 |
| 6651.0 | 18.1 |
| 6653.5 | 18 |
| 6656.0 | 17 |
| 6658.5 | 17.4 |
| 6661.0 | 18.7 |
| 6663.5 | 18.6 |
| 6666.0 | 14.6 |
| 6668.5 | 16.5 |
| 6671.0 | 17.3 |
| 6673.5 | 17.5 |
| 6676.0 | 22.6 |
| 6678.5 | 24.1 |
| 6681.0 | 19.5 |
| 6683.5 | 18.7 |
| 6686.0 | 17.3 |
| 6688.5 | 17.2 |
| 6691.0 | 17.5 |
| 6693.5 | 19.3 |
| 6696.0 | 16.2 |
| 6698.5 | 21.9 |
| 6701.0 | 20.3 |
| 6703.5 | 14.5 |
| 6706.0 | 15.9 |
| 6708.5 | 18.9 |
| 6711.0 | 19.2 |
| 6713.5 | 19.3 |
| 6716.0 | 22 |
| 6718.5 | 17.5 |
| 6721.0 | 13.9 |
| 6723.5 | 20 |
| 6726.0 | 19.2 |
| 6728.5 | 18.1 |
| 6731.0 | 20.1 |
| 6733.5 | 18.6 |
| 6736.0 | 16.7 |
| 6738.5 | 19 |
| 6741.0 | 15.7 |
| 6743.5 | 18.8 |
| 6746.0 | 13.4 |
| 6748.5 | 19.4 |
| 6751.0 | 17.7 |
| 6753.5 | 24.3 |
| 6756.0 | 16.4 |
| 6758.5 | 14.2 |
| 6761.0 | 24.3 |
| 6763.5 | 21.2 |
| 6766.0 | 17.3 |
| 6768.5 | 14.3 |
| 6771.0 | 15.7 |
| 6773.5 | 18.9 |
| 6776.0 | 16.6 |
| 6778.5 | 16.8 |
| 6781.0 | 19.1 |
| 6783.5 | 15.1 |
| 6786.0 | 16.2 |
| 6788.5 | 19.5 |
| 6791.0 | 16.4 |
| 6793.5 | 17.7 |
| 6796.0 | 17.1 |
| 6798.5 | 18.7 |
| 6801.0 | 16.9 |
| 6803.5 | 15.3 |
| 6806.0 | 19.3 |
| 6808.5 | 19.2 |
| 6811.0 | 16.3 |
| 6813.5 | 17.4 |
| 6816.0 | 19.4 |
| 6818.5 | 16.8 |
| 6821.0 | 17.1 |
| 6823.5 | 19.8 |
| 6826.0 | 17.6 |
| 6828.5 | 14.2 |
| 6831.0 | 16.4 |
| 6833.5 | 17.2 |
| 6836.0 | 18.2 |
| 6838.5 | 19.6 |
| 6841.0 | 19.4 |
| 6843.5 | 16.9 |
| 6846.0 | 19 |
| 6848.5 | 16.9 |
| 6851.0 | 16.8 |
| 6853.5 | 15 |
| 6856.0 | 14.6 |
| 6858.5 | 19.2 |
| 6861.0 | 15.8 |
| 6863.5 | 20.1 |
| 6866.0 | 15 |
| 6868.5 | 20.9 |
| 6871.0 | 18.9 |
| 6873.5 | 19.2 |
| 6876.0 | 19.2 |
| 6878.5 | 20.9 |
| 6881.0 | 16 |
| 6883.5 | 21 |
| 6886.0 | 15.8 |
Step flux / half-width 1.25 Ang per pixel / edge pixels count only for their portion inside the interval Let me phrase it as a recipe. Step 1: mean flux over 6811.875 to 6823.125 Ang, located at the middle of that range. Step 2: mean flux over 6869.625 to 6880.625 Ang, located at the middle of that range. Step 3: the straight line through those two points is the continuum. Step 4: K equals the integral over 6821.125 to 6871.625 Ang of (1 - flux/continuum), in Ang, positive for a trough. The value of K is 2.7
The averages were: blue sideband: 17.8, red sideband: 19.3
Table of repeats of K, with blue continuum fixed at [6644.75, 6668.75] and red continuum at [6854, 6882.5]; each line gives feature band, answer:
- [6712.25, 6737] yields -1.8 Ang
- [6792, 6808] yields 0.1 Ang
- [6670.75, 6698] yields -3.0 Ang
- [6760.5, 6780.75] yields -0.5 Ang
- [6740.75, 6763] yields -1.3 Ang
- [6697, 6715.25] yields -1.5 Ang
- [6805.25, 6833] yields 0.4 Ang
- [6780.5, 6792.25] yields 0.3 Ang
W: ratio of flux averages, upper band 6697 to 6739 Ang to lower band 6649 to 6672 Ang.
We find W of 1.07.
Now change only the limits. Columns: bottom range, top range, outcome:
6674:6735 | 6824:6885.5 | 0.95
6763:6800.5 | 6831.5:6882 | 1.04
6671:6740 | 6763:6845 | 0.94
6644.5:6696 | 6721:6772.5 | 1.01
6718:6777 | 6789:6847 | 0.98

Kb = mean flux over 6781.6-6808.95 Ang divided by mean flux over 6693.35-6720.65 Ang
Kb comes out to 0.9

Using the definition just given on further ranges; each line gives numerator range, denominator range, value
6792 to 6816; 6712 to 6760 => 0.97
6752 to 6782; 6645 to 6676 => 1.06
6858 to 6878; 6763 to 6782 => 1.07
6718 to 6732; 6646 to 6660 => 1.08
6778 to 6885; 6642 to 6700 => 0.98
